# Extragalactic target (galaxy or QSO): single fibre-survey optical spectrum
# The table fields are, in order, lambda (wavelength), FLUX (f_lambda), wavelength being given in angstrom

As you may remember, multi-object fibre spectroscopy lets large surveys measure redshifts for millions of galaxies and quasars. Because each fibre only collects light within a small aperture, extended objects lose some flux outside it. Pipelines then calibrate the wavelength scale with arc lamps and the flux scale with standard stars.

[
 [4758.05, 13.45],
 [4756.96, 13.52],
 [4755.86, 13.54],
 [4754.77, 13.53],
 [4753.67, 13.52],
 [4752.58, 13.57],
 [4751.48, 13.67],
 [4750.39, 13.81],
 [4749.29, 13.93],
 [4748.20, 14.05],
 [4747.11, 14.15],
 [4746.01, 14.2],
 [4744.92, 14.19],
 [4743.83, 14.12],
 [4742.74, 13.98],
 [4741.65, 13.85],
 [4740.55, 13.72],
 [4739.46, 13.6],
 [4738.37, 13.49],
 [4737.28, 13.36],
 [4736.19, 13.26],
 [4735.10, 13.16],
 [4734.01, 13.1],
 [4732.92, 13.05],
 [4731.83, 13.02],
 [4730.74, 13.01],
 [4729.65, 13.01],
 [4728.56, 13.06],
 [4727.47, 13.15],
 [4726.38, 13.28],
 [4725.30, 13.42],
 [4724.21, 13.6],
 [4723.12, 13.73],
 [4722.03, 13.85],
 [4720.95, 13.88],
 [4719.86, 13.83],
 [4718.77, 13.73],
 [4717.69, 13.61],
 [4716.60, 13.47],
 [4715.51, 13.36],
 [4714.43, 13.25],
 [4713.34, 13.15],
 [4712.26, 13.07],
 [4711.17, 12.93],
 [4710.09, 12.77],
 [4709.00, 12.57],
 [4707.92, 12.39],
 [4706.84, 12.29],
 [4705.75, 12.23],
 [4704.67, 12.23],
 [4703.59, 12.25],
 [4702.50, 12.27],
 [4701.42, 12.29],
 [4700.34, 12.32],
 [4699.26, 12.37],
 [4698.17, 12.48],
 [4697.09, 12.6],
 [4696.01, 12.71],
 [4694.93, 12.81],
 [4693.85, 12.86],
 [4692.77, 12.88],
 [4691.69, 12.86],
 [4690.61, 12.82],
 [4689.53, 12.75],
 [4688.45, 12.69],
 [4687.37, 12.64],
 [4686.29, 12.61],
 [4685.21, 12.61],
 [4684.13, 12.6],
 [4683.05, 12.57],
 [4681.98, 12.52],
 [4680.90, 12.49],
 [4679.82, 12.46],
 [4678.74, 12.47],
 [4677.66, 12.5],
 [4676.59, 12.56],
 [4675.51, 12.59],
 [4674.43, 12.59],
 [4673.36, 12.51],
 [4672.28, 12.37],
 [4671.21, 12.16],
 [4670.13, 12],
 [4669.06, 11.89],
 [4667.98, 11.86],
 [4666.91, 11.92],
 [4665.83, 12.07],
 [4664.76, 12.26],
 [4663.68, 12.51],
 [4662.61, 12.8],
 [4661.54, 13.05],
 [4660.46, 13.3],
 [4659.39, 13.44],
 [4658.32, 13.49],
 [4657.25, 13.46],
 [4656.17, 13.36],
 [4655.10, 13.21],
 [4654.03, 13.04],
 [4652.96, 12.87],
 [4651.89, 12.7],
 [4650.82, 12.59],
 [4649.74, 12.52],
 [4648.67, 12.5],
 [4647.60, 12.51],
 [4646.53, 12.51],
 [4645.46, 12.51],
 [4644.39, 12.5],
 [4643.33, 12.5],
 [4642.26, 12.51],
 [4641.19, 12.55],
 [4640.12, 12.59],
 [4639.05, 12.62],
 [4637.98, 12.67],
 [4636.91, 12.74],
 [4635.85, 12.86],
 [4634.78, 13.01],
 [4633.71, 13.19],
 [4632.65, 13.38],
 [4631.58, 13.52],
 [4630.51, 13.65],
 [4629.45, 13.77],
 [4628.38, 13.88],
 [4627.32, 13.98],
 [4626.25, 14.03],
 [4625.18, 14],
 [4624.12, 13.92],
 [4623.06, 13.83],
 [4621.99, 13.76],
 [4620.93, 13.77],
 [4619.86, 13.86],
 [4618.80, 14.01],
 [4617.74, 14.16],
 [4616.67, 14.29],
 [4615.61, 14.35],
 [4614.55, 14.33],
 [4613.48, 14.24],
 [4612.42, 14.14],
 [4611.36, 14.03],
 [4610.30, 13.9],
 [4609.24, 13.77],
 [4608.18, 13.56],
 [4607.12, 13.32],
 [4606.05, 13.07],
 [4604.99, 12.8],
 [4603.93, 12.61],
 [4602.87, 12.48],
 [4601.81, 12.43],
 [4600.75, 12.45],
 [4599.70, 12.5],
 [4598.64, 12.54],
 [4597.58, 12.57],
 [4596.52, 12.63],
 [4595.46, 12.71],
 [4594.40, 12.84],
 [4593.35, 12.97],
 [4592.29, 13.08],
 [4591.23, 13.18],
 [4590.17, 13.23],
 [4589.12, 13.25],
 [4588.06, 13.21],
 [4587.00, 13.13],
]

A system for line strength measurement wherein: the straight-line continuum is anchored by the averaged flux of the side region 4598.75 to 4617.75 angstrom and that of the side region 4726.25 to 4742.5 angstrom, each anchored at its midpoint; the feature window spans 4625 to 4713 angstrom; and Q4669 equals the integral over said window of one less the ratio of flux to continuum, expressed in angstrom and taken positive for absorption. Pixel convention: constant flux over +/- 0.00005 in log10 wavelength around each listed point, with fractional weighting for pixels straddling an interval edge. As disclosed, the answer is 4.2 angstrom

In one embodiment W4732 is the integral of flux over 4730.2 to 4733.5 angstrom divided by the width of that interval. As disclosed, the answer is 13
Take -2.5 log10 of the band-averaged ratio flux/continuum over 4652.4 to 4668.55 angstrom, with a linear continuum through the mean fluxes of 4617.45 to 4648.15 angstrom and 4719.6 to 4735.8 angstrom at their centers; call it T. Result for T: 0.04 mag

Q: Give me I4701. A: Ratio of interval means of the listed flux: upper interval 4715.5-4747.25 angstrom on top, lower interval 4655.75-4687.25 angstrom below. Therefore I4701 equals 1.1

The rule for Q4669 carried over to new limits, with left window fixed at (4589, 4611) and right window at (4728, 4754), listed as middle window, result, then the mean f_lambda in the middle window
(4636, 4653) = 0.7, 12.6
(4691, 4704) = 0.8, 12.6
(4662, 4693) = 1.9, 12.5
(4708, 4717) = 0.3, 13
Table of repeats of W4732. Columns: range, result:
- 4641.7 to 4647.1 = 12.5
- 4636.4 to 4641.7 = 12.6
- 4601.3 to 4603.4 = 12.5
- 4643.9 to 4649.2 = 12.5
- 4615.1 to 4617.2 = 14.3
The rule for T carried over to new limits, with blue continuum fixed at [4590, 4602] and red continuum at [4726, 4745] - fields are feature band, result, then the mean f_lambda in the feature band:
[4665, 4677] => 0.07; 12.2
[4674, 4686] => 0.05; 12.5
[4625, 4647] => -0.01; 13.1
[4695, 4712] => 0.07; 12.5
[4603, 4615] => -0.06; 13.6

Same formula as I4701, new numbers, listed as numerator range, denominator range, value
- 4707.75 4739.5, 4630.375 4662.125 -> 1.03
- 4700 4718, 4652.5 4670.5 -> 1.00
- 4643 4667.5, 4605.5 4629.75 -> 0.92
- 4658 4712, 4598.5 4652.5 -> 0.95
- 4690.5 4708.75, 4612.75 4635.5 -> 0.90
